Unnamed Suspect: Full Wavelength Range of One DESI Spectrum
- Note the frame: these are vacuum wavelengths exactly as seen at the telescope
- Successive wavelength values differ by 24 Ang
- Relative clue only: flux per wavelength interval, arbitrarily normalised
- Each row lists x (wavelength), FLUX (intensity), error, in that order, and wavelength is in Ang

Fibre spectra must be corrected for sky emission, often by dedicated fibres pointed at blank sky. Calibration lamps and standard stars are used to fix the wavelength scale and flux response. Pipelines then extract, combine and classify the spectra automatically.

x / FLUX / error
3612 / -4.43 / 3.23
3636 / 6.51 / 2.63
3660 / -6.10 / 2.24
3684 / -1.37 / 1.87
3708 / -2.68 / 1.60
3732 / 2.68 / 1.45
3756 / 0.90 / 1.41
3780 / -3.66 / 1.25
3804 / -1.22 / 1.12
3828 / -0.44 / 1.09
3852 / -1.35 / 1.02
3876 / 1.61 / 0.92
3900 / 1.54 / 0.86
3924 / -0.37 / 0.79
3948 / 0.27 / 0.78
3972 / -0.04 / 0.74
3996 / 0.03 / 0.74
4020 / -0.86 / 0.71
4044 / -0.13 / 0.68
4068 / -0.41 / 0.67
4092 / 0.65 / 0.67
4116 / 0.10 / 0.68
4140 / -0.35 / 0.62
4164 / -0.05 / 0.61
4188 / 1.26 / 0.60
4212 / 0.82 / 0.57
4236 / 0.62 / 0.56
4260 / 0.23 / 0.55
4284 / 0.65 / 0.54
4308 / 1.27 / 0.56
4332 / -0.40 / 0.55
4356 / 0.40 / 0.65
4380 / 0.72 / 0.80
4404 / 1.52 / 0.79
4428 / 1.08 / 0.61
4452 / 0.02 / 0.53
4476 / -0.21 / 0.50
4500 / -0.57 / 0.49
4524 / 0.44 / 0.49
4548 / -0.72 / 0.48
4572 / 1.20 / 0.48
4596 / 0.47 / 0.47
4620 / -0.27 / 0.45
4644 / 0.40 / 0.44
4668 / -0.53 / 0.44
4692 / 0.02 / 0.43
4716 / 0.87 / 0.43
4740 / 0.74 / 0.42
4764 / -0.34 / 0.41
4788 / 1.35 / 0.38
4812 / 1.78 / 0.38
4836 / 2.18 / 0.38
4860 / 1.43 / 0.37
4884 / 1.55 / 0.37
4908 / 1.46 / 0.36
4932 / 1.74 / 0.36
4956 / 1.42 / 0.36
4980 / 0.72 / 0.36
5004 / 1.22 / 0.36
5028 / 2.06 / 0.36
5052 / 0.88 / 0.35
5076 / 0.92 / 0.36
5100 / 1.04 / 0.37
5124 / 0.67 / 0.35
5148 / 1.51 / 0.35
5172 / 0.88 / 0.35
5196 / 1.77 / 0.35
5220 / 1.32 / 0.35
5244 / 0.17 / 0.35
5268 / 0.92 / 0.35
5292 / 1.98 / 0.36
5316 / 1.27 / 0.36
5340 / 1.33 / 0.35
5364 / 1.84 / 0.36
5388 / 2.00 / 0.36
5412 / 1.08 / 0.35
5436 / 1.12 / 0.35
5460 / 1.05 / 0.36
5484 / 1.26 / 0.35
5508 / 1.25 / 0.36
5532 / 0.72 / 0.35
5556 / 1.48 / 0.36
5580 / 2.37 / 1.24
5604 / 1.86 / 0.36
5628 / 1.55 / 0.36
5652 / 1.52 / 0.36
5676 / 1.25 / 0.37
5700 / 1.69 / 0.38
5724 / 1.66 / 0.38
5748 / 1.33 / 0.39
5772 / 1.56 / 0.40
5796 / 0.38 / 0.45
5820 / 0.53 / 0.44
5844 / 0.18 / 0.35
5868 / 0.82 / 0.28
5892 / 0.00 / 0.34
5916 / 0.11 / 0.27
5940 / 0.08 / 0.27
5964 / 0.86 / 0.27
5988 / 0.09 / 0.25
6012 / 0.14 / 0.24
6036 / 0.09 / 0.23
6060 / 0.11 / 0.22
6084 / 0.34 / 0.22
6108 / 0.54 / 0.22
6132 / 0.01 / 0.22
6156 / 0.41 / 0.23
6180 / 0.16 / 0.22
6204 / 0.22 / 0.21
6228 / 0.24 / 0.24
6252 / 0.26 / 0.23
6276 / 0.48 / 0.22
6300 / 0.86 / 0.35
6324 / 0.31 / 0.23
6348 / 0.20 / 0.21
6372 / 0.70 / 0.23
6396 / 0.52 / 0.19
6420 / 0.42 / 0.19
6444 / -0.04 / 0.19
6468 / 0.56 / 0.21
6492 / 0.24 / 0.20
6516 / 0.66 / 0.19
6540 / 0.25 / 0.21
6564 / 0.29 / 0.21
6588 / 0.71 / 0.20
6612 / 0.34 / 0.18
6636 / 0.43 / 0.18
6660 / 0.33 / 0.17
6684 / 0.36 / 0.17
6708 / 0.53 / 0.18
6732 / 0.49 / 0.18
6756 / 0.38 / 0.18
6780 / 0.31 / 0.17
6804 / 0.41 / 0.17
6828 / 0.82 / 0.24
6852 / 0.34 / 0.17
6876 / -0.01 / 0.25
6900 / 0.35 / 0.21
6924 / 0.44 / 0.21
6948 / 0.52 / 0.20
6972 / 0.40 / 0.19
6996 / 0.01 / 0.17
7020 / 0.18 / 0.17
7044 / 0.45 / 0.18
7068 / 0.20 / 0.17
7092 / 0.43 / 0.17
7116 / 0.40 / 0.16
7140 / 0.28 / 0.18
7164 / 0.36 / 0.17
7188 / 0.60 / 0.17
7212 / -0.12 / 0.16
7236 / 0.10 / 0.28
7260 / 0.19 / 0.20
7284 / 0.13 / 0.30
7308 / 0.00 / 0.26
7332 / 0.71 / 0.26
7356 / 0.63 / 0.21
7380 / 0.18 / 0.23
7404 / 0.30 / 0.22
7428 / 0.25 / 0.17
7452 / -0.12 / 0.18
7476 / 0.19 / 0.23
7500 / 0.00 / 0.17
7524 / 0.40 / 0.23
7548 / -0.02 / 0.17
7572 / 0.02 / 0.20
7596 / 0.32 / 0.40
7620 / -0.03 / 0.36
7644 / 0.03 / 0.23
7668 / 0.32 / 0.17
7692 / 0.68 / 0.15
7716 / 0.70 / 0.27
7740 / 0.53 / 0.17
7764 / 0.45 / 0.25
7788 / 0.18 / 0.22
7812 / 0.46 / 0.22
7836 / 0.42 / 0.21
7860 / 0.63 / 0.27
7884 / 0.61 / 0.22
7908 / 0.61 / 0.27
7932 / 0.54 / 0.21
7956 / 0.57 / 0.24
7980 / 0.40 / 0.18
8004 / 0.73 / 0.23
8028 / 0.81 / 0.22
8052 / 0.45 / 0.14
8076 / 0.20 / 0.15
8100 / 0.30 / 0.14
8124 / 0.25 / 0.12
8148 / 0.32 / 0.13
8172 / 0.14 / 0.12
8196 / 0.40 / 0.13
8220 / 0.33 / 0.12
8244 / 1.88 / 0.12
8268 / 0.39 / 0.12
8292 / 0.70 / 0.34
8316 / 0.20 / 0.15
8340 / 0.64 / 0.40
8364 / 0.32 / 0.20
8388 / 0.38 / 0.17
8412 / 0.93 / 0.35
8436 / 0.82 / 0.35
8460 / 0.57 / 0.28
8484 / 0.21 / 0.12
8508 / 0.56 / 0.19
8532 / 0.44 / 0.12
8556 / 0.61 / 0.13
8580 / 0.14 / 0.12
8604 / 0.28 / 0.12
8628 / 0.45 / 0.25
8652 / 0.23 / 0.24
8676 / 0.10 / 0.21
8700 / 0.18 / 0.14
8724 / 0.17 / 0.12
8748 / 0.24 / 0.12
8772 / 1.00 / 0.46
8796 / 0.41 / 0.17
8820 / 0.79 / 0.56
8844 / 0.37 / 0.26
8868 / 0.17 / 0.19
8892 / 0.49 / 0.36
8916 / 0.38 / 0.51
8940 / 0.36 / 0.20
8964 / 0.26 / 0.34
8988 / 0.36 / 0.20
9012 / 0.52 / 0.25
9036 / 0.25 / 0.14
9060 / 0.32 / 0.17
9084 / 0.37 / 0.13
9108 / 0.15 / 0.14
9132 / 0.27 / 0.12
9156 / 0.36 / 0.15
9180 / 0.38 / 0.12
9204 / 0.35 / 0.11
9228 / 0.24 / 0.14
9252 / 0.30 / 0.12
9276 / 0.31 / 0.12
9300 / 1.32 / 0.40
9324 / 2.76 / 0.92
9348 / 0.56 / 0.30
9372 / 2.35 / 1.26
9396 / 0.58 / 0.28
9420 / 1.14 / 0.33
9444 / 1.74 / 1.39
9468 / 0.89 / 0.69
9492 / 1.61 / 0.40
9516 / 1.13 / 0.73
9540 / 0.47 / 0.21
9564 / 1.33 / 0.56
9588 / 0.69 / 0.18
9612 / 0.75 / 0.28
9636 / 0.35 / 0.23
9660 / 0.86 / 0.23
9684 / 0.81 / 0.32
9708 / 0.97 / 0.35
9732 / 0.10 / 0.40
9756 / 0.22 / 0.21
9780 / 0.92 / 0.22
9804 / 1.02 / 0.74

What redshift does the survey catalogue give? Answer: 0.255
